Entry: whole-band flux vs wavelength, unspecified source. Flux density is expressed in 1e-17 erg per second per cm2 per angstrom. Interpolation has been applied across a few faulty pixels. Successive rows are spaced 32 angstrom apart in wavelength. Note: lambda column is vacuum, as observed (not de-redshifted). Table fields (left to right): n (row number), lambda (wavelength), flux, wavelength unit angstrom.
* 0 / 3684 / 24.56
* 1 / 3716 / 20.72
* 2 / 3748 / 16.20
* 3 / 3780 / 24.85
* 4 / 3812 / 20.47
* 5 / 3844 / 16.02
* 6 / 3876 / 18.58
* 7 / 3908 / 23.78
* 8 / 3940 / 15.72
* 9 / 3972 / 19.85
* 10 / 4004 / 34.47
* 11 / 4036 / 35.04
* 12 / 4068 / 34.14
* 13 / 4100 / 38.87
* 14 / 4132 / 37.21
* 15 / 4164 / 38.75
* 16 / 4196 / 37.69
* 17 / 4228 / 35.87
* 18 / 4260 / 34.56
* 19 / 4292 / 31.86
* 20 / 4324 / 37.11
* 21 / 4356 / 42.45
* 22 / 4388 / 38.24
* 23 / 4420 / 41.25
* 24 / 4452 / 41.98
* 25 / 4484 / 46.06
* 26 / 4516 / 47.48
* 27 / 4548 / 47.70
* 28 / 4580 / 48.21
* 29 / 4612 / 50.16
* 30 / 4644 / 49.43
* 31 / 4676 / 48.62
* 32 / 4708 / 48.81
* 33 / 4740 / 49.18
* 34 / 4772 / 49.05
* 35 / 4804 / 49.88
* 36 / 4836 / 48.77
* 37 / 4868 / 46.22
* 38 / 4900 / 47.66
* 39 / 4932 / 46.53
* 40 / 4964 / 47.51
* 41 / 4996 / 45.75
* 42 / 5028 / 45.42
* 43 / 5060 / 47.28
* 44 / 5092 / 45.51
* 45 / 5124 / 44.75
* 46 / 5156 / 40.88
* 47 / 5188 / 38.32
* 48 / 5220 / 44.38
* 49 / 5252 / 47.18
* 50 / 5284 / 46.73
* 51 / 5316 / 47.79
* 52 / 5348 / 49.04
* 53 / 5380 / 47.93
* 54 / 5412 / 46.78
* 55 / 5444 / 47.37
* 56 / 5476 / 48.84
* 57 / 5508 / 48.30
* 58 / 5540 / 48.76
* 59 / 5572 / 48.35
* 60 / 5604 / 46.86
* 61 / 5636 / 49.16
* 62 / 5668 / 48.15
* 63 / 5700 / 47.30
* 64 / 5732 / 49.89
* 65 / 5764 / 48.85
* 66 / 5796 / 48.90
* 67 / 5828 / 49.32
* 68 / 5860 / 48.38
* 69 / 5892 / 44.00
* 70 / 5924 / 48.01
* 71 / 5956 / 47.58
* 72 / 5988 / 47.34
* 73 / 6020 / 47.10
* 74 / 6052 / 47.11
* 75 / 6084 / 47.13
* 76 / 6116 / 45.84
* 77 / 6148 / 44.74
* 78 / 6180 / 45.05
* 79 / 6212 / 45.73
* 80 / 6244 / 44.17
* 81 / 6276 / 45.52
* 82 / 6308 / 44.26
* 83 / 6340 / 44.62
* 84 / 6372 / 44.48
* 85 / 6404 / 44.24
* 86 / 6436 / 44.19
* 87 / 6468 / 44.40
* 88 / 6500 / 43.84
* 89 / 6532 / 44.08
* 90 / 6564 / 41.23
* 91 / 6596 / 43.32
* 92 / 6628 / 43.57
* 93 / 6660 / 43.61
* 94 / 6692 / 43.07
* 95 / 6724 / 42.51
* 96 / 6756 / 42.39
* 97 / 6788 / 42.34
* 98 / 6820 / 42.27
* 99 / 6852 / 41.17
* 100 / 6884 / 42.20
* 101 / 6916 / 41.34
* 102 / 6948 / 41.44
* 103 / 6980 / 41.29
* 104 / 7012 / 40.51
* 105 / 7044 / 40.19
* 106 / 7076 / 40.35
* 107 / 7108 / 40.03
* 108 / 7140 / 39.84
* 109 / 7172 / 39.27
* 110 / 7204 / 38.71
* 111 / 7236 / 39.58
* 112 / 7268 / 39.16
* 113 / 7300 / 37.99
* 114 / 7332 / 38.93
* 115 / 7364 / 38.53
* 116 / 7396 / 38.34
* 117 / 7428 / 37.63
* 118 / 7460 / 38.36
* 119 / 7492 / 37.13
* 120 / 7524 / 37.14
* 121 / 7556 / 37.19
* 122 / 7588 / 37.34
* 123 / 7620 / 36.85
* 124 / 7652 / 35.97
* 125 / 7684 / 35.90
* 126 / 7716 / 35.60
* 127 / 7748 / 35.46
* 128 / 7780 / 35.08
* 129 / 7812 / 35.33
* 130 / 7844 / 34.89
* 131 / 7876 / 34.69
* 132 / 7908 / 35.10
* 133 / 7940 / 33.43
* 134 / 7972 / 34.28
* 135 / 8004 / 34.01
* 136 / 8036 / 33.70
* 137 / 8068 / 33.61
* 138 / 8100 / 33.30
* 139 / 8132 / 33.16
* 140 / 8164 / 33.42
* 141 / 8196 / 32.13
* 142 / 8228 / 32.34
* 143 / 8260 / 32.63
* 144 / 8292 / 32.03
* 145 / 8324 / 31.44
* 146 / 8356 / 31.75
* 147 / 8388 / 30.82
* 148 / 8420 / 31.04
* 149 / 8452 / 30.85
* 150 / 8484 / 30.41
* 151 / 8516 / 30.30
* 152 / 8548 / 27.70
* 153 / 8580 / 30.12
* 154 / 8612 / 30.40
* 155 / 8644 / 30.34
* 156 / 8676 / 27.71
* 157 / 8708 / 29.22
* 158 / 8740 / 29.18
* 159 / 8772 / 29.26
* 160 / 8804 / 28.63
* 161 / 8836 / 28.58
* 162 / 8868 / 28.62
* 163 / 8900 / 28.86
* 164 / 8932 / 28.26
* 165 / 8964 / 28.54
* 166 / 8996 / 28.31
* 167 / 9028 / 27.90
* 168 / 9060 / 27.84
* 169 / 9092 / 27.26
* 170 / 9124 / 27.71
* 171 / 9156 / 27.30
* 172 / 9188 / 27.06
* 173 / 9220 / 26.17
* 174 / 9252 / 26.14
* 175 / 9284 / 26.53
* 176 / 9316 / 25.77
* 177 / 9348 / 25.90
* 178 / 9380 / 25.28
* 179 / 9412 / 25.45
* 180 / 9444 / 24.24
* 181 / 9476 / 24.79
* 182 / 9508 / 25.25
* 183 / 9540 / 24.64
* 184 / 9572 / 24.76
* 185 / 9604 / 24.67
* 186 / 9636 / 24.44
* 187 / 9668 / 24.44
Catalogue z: 0.00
